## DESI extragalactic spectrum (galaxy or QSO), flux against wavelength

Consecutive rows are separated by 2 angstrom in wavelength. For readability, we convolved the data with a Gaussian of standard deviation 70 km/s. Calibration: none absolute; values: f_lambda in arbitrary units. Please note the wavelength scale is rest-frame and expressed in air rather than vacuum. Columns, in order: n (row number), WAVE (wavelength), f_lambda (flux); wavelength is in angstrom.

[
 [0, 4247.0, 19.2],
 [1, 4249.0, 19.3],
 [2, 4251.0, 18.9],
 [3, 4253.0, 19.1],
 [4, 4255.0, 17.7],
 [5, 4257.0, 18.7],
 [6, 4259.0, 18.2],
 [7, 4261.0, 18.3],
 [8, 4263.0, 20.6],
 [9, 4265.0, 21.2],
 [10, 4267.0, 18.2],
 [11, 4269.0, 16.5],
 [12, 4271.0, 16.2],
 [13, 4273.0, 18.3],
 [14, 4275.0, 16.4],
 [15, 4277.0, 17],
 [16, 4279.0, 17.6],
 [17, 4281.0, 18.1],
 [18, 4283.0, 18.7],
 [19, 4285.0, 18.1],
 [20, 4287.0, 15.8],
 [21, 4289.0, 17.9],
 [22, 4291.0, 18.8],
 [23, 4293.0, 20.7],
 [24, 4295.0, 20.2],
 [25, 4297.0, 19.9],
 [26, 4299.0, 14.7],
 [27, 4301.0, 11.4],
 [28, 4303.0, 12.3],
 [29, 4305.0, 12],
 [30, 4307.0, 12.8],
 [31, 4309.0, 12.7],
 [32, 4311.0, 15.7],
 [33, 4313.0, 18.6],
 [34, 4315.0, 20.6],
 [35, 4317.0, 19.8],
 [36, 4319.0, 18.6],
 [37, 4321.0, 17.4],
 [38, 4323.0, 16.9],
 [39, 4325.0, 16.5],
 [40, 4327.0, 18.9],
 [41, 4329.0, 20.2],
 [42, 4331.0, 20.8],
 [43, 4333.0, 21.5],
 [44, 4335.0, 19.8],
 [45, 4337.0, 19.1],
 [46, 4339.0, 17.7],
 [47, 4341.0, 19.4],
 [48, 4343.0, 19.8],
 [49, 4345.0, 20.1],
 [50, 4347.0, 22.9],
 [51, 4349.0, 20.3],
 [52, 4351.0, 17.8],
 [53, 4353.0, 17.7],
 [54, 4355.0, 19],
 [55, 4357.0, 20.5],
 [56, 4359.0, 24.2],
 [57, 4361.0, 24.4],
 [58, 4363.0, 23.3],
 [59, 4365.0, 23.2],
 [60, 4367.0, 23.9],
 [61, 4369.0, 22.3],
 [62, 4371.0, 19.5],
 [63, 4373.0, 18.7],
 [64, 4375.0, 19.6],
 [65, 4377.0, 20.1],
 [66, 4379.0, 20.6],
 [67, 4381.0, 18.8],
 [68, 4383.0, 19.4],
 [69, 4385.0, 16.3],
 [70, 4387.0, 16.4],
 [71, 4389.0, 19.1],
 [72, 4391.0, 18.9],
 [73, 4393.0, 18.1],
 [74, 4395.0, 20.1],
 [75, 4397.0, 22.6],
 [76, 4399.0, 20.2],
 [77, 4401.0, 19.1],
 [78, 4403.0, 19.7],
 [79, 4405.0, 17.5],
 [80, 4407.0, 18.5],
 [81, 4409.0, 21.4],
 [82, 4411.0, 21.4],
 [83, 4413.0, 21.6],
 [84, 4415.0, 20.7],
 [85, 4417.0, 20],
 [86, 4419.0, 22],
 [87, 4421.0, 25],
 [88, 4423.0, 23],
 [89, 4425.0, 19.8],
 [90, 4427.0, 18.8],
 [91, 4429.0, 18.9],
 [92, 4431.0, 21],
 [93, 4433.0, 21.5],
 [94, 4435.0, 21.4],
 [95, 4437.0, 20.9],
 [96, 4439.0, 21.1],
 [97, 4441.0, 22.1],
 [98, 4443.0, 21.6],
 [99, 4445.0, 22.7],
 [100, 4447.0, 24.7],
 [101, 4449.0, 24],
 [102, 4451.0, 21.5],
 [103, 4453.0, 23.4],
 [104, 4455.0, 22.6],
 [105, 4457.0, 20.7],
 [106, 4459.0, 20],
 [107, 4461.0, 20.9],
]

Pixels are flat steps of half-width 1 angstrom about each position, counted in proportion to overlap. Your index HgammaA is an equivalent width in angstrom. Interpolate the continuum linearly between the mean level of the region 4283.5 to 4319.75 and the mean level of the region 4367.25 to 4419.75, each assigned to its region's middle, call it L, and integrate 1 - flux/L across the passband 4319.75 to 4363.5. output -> -4.4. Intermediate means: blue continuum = 16.7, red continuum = 19.8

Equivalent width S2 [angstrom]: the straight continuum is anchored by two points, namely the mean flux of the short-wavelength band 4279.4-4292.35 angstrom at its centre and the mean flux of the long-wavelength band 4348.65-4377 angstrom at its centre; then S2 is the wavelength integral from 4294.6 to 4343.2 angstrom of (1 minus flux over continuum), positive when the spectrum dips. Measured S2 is 4.8 angstrom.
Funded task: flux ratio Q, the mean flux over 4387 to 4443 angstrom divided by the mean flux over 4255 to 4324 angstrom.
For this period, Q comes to 1.2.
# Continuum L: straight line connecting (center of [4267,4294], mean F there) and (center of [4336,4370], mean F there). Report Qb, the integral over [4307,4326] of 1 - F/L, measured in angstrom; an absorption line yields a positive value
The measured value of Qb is 2.1 angstrom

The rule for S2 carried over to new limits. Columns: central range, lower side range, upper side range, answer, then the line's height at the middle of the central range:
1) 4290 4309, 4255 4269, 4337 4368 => 3.86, 19.7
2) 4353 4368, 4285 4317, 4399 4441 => -3.02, 18.6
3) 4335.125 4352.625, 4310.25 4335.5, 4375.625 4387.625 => -0.71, 18.8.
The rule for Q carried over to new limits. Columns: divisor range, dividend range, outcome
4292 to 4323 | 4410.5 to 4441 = 1.28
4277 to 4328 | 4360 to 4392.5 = 1.19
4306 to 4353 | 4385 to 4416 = 1.05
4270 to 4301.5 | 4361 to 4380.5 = 1.21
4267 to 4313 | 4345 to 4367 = 1.29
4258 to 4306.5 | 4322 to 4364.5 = 1.16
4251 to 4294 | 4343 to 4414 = 1.11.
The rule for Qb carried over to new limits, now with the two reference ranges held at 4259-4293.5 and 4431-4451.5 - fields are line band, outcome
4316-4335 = 0.3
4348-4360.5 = -0.1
